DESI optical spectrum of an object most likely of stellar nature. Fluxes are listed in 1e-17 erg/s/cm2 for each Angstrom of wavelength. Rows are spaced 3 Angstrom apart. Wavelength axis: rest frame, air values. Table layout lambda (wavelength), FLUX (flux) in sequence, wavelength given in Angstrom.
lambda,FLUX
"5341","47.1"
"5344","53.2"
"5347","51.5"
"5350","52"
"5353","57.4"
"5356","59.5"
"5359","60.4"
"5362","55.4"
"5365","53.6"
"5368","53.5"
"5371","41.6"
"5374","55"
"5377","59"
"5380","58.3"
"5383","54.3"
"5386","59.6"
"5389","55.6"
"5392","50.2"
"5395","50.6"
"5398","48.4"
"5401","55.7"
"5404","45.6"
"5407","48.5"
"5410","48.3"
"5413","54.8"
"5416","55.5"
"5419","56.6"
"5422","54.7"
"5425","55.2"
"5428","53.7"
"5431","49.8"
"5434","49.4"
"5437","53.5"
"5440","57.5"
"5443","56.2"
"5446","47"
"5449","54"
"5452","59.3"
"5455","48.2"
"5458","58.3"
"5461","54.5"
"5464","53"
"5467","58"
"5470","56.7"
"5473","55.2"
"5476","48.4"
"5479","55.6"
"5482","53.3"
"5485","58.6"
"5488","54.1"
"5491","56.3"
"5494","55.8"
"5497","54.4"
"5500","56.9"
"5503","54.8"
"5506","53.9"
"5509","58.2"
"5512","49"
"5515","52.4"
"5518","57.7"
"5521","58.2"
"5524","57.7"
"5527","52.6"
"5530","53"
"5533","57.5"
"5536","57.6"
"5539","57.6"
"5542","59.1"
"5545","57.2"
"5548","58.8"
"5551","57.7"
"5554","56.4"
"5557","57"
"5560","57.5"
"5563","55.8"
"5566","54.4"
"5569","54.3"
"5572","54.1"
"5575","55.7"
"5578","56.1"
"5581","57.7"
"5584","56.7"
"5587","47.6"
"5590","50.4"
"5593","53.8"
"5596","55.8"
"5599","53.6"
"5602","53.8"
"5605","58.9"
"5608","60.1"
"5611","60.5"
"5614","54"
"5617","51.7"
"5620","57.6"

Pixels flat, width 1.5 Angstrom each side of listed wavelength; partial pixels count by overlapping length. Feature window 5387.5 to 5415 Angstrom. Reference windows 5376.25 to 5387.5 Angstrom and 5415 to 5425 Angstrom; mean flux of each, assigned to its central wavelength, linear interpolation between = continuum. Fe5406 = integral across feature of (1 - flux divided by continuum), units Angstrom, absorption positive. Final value 2.8 Angstrom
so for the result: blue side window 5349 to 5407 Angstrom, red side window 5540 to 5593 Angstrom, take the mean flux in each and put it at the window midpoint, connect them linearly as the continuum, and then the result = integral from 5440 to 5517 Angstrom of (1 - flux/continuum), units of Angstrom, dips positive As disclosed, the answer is 0.3 Angstrom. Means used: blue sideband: 53.9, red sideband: 55.6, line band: 54.6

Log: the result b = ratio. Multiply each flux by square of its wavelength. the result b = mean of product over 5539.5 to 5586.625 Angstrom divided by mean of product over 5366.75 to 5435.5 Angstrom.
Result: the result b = 1.13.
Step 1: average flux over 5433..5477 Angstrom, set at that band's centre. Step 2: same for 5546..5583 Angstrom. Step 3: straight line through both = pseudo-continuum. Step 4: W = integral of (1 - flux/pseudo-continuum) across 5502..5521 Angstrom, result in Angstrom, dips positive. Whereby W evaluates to 0.2 Angstrom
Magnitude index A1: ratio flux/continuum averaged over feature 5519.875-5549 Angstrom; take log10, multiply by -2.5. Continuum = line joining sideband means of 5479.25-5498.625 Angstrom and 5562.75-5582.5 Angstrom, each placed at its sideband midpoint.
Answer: -0.028 mag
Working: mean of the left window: 55.4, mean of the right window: 55.4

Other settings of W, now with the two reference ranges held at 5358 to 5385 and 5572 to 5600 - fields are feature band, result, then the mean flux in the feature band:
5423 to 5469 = 0.5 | 53.9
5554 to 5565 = -0.5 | 56.6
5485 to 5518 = -0.4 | 54.9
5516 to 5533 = -0.5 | 55.9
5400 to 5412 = 1.1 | 49.5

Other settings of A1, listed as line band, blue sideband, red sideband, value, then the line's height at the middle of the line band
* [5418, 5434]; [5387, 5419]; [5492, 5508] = -0.02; 52.5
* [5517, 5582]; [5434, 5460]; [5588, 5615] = -0.03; 55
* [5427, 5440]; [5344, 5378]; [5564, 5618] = 0.05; 54.5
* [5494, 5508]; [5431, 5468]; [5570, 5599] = -0.02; 54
